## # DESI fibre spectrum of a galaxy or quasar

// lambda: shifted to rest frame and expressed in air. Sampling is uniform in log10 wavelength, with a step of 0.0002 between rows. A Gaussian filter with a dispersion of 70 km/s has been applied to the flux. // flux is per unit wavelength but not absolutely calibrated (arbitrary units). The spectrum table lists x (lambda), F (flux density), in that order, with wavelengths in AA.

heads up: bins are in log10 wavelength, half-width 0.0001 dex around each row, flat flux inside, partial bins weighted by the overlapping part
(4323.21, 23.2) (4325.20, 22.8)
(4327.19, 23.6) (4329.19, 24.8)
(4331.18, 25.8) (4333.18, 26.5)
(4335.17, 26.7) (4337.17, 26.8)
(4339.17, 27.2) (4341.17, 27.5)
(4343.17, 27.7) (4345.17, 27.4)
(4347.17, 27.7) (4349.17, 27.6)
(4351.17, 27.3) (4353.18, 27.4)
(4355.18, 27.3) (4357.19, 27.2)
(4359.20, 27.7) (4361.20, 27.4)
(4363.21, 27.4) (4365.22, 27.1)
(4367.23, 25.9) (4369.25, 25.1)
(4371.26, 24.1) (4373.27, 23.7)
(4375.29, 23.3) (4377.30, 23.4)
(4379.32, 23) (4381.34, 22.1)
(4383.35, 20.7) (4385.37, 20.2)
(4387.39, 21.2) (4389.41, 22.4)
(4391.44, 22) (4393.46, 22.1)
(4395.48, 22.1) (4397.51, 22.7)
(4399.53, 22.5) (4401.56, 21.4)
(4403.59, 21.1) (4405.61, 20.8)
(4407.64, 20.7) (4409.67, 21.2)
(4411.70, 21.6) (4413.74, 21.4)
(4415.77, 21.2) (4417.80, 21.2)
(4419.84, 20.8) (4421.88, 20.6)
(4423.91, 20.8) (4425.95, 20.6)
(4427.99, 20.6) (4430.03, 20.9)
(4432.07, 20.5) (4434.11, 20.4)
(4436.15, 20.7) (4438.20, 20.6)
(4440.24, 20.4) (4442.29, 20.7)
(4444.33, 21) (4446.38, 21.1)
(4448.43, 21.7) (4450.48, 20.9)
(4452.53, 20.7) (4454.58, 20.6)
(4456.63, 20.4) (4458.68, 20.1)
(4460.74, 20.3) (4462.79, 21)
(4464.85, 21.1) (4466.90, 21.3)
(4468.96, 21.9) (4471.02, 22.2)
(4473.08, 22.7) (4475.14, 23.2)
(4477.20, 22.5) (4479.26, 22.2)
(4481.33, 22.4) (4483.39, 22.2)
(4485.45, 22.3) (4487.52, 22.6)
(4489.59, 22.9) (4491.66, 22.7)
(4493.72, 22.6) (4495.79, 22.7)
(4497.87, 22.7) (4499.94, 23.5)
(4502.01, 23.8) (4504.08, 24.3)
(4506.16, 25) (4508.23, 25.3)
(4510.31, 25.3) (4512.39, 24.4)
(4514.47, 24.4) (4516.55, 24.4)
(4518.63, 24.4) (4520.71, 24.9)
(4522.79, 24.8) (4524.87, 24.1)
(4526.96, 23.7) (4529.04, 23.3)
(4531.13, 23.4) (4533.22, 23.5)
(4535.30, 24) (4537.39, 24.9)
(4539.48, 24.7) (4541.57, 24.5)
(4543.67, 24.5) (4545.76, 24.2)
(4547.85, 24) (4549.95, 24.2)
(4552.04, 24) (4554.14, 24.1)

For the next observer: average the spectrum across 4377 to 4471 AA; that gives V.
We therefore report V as 21.2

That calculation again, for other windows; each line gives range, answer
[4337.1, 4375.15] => 26.7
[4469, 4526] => 23.5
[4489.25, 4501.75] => 22.9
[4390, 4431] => 21.3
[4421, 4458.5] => 20.7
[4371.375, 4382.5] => 23.2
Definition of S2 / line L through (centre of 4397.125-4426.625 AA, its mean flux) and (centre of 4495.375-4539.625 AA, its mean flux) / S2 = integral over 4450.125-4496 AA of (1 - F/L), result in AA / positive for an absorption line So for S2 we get 2.3 AA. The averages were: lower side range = 21.2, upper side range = 24.2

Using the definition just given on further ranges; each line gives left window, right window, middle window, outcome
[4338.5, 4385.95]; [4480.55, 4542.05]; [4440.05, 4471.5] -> 4.54 AA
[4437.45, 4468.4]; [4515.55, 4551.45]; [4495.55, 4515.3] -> -1.00 AA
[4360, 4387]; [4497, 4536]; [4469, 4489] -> 1.40 AA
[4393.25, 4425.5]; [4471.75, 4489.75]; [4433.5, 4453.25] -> 0.98 AA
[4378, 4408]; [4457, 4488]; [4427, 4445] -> 0.94 AA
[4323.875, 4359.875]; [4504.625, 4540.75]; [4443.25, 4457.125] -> 2.38 AA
